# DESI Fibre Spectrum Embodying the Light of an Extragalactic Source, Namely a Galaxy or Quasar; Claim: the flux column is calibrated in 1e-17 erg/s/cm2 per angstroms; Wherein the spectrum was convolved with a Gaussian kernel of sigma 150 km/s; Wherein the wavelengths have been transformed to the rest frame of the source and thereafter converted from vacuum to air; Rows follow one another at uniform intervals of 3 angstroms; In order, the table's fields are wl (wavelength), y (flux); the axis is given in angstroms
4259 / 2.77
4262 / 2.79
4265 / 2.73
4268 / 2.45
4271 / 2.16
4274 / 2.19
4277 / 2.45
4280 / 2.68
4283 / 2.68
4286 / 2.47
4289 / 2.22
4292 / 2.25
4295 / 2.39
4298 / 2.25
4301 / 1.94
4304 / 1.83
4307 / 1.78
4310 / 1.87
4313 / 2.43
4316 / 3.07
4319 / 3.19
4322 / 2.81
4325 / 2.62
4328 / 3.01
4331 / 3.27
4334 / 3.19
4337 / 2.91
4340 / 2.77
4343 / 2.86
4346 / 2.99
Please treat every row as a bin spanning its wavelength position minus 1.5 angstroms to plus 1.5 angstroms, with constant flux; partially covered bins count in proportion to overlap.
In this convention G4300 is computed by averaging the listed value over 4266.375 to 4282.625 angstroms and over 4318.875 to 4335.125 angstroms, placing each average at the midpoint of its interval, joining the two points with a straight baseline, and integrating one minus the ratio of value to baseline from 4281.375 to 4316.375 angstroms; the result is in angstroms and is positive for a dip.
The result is 5.7 angstroms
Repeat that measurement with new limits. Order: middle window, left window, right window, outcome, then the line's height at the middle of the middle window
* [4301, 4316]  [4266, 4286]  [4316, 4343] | 3.7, 2.76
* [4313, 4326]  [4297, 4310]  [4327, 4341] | -2.0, 2.51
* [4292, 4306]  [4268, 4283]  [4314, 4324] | 3.1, 2.71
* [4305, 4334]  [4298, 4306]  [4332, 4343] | -2.6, 2.45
